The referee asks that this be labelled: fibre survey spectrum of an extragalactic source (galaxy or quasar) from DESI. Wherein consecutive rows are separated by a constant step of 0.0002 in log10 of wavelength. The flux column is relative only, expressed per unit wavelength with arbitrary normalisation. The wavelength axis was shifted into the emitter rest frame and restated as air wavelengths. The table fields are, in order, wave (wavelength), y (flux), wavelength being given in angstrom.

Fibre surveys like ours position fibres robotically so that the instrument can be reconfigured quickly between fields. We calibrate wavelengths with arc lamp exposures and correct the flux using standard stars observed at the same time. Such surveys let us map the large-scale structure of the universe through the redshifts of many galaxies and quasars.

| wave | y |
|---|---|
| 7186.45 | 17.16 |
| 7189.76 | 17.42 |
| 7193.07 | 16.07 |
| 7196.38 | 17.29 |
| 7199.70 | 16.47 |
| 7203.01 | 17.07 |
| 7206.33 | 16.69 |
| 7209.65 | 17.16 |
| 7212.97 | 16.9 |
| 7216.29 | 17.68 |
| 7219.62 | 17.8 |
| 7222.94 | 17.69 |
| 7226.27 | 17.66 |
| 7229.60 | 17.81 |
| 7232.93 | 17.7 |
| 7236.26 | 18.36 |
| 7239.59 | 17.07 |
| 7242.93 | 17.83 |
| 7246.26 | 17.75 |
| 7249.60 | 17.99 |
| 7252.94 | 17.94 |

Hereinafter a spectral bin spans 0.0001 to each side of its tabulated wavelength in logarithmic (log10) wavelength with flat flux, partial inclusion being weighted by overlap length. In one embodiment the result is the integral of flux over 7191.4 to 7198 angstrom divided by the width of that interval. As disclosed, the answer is 16.7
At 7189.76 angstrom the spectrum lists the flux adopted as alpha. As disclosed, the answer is 17.42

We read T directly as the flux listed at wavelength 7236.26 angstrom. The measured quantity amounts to 18.36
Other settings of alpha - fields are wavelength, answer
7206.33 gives 16.69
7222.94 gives 17.69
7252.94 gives 17.94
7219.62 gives 17.8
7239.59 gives 17.07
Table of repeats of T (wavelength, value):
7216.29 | 17.68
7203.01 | 17.07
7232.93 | 17.7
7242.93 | 17.83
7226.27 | 17.66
